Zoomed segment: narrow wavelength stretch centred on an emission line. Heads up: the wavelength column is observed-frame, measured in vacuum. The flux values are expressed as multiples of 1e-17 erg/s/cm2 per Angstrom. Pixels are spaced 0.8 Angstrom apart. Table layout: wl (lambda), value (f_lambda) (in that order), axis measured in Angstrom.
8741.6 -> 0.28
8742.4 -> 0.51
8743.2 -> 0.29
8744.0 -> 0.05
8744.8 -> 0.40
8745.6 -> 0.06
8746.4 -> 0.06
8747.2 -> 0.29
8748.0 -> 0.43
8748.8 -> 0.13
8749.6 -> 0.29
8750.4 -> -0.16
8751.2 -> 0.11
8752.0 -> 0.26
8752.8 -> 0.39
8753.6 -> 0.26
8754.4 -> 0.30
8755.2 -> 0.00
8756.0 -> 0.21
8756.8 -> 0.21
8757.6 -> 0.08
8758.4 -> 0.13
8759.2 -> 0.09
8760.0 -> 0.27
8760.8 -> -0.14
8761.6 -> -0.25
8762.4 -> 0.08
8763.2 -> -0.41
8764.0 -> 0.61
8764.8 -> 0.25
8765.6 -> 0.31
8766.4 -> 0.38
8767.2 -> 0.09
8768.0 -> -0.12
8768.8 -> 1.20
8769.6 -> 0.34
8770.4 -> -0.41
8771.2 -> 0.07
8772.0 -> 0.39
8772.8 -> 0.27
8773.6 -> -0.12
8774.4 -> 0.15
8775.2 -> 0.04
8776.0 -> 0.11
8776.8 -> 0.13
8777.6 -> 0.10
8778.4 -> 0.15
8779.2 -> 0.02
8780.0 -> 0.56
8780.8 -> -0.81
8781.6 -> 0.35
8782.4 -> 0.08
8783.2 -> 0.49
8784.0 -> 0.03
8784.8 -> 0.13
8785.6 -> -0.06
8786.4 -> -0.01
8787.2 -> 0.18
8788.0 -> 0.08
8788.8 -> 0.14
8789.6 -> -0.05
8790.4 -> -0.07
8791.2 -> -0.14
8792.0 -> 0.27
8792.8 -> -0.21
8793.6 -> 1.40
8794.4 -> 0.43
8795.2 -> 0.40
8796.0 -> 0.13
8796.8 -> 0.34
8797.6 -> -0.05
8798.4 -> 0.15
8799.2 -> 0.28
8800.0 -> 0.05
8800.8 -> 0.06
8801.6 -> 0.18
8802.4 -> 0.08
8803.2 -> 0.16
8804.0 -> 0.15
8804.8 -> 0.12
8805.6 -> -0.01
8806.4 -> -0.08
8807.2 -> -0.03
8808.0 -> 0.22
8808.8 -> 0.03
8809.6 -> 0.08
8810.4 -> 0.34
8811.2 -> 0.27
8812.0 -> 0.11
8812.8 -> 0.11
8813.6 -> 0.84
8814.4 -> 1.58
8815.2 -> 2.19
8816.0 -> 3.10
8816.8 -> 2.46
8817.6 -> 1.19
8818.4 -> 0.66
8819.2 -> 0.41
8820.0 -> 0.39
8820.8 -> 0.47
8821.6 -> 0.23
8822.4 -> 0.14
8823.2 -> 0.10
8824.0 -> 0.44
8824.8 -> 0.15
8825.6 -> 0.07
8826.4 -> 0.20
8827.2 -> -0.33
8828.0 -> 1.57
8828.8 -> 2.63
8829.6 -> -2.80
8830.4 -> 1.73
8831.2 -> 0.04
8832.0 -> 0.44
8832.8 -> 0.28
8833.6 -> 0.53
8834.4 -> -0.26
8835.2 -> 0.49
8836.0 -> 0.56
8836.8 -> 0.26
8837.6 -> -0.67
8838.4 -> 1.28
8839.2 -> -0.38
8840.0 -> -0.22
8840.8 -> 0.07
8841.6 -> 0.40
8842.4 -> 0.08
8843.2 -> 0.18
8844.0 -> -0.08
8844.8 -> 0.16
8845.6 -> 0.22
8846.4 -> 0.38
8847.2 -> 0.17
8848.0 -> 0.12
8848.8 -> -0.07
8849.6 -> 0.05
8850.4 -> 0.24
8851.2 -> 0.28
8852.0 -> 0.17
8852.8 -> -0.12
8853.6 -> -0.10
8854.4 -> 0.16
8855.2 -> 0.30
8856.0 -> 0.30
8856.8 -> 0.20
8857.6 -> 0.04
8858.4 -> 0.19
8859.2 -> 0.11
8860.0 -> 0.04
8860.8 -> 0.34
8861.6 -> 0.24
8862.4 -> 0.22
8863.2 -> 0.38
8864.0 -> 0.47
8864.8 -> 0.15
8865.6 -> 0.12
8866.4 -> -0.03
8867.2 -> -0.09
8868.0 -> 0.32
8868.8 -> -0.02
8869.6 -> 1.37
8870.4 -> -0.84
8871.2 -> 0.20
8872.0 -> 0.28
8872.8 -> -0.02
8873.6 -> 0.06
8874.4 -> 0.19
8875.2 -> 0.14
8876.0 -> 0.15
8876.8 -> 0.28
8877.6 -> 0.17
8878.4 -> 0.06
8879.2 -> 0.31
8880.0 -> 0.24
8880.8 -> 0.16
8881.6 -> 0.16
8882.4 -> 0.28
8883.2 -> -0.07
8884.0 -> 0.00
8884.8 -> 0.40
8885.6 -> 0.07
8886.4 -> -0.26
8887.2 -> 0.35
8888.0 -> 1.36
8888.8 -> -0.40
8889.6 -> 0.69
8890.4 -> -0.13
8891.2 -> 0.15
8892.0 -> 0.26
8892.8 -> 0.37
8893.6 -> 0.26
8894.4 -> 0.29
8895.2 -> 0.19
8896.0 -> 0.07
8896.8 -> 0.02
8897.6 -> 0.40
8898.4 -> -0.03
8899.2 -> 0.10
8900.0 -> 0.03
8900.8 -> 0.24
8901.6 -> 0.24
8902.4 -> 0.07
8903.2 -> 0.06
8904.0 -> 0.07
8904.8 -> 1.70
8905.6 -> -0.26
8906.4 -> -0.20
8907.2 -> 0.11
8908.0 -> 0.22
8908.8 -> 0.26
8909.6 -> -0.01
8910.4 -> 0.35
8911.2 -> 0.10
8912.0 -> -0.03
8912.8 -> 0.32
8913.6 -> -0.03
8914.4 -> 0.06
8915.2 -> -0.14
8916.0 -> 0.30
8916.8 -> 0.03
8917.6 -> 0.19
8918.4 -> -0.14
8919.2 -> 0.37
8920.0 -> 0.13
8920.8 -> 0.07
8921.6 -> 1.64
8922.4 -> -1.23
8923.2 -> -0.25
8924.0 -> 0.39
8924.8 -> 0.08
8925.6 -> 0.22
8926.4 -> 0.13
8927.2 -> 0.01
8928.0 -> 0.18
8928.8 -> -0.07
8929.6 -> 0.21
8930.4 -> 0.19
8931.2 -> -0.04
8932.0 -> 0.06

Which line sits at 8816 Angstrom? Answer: [O III]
